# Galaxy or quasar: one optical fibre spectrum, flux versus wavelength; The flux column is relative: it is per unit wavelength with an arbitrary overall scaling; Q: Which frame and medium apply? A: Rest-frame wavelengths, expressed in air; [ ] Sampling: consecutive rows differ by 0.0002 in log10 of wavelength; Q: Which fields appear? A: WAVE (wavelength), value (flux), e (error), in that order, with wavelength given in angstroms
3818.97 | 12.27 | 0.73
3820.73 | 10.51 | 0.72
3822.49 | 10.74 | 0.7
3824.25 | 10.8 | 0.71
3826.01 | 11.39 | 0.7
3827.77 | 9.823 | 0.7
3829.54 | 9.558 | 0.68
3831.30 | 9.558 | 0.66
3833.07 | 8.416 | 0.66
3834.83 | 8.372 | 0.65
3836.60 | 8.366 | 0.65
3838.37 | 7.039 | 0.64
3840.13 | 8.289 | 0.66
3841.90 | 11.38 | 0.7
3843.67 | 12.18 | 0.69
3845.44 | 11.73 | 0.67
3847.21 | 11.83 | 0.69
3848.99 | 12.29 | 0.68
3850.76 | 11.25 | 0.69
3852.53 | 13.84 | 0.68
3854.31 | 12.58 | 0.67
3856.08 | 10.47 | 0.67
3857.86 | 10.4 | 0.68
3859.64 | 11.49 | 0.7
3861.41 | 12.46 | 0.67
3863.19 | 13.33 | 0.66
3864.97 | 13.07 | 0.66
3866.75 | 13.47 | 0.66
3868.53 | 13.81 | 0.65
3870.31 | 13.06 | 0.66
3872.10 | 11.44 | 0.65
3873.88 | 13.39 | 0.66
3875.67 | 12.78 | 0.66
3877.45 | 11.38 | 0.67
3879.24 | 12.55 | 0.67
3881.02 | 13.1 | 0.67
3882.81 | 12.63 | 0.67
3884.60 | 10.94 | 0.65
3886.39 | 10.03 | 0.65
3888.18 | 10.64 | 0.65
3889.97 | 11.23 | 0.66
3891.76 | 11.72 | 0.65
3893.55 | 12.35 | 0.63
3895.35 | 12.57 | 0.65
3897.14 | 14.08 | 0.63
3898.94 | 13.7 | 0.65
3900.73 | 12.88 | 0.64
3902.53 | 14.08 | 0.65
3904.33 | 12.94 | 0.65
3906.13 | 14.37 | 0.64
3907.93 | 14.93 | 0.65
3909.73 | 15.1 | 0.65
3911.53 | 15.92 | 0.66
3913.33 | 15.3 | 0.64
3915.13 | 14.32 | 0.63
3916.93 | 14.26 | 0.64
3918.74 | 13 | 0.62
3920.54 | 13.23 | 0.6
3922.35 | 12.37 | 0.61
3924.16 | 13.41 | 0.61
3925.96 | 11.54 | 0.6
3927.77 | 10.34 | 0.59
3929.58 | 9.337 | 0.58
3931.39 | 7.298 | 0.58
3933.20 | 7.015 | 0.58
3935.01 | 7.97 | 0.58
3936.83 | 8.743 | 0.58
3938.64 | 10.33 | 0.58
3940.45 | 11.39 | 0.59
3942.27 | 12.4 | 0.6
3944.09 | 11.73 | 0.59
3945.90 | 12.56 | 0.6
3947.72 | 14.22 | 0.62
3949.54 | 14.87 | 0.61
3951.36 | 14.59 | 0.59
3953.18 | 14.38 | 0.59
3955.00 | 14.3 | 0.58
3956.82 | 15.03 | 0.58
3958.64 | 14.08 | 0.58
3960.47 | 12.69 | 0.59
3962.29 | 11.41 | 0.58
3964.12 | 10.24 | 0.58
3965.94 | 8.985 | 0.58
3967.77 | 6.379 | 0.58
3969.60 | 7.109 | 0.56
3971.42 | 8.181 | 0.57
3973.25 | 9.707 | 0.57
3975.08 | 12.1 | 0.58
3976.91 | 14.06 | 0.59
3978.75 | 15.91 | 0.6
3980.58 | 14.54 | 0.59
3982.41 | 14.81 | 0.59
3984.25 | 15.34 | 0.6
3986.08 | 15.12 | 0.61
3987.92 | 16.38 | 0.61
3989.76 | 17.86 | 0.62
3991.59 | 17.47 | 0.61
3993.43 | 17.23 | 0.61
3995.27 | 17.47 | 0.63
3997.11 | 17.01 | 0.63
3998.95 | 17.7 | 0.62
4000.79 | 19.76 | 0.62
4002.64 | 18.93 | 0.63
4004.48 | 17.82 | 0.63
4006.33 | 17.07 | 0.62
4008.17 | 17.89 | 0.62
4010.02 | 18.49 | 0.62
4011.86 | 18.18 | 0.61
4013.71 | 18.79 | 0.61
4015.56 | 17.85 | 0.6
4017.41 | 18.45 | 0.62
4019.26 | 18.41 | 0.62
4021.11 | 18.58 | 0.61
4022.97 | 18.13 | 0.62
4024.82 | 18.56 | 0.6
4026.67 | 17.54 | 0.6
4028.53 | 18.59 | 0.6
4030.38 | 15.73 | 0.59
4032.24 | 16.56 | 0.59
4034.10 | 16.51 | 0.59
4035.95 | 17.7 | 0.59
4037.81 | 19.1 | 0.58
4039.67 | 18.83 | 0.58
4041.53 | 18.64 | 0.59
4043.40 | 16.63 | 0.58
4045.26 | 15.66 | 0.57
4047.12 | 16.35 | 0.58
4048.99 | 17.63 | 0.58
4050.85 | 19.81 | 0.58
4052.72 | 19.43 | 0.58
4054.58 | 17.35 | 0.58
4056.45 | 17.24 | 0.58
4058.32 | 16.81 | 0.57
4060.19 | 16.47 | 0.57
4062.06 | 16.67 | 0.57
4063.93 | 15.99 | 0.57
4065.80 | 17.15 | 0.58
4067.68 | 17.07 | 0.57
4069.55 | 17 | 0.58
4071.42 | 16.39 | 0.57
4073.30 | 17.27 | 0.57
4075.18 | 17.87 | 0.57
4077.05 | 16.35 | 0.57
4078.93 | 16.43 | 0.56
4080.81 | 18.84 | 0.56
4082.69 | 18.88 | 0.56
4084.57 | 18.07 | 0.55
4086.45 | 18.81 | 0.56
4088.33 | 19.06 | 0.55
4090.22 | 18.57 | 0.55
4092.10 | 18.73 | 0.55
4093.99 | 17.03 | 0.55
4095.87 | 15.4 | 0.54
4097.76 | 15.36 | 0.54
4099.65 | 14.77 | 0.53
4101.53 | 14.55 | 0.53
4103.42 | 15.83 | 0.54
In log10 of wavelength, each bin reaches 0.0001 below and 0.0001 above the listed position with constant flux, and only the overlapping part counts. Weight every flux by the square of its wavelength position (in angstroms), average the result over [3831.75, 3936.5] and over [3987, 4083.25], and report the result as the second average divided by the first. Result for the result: 1.59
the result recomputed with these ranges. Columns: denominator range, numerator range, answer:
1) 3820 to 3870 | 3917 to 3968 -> 1.11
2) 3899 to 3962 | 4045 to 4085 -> 1.46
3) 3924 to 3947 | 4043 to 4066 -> 1.78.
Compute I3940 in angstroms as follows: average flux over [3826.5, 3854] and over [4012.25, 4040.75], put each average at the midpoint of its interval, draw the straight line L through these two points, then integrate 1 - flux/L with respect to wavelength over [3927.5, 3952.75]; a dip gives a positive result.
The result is 6.1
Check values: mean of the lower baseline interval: 10.3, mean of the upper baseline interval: 18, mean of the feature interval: 11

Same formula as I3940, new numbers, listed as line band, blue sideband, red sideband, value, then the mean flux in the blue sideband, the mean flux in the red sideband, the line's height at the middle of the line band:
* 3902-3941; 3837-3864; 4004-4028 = 5.6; 11.3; 18.1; 14.2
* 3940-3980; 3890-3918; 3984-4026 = 9.6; 13.8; 17.8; 16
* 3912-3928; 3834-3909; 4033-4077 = 0.2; 12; 17.3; 13.4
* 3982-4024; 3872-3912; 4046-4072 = -5.0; 12.8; 17.2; 15.8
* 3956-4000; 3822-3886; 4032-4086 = 4.2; 11.4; 17.4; 15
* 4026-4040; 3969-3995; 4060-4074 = -1.6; 14.2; 16.8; 15.7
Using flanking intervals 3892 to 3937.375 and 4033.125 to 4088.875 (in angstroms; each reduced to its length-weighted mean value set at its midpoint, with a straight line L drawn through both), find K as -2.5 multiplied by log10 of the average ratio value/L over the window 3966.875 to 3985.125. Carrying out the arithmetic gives 0.23 mag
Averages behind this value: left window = 12.5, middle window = 11.8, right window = 17.5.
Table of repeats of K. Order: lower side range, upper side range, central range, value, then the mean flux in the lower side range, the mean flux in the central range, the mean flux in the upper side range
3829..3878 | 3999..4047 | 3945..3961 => 0.08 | 11.3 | 14.1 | 17.9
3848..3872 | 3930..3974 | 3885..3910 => -0.09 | 12.4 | 12.8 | 11.1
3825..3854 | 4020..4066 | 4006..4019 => -0.11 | 10.4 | 18.2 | 17.5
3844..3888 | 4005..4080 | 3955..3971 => 0.36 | 12.2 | 10.9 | 17.5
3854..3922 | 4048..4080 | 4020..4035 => -0.08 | 12.9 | 17.5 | 17.2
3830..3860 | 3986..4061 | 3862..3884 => -0.10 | 10.5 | 12.8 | 17.7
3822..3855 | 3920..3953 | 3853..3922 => -0.18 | 10.5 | 12.9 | 11.3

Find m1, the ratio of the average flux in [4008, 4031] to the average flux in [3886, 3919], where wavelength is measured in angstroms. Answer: 1.35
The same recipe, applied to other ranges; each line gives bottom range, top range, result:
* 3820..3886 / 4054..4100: 1.52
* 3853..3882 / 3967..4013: 1.23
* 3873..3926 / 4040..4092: 1.34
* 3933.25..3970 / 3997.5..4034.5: 1.55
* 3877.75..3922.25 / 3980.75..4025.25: 1.34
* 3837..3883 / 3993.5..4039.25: 1.50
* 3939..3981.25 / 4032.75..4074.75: 1.43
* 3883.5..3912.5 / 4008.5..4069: 1.36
